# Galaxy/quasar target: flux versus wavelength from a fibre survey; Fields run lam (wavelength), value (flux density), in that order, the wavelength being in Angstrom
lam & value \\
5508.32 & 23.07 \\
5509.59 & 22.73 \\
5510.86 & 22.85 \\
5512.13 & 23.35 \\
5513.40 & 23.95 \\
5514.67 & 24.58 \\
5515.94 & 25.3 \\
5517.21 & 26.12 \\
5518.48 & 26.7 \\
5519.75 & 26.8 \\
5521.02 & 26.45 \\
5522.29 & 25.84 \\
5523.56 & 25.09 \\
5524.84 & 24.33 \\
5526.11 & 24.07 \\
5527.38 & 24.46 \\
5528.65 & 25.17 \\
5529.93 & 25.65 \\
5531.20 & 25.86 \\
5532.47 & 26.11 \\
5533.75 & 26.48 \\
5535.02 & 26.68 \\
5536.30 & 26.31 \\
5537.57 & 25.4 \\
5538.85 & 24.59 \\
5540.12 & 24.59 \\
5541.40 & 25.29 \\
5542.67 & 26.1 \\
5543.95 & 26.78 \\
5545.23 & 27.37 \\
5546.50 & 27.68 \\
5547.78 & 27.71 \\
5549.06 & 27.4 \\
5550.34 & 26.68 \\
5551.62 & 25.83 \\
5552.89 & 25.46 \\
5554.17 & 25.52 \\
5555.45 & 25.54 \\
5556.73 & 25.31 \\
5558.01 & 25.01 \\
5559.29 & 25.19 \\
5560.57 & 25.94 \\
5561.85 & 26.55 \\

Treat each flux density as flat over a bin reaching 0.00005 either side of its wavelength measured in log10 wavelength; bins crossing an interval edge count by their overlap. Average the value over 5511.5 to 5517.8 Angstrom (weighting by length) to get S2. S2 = 24.6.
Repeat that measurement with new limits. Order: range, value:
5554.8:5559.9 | 25.3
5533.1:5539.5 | 25.9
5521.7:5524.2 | 25.4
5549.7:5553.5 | 26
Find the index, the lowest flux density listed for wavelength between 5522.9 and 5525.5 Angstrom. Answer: 24.33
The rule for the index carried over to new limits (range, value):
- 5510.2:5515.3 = 22.85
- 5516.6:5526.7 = 24.07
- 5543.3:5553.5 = 25.46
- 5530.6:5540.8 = 24.59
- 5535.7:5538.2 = 25.4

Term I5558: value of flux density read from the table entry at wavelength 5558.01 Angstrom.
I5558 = 25.01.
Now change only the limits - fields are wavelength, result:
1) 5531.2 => 25.86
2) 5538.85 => 24.59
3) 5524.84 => 24.33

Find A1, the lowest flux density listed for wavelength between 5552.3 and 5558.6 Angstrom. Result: 25.01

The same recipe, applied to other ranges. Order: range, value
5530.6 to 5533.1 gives 25.86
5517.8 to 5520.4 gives 26.7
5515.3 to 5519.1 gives 25.3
